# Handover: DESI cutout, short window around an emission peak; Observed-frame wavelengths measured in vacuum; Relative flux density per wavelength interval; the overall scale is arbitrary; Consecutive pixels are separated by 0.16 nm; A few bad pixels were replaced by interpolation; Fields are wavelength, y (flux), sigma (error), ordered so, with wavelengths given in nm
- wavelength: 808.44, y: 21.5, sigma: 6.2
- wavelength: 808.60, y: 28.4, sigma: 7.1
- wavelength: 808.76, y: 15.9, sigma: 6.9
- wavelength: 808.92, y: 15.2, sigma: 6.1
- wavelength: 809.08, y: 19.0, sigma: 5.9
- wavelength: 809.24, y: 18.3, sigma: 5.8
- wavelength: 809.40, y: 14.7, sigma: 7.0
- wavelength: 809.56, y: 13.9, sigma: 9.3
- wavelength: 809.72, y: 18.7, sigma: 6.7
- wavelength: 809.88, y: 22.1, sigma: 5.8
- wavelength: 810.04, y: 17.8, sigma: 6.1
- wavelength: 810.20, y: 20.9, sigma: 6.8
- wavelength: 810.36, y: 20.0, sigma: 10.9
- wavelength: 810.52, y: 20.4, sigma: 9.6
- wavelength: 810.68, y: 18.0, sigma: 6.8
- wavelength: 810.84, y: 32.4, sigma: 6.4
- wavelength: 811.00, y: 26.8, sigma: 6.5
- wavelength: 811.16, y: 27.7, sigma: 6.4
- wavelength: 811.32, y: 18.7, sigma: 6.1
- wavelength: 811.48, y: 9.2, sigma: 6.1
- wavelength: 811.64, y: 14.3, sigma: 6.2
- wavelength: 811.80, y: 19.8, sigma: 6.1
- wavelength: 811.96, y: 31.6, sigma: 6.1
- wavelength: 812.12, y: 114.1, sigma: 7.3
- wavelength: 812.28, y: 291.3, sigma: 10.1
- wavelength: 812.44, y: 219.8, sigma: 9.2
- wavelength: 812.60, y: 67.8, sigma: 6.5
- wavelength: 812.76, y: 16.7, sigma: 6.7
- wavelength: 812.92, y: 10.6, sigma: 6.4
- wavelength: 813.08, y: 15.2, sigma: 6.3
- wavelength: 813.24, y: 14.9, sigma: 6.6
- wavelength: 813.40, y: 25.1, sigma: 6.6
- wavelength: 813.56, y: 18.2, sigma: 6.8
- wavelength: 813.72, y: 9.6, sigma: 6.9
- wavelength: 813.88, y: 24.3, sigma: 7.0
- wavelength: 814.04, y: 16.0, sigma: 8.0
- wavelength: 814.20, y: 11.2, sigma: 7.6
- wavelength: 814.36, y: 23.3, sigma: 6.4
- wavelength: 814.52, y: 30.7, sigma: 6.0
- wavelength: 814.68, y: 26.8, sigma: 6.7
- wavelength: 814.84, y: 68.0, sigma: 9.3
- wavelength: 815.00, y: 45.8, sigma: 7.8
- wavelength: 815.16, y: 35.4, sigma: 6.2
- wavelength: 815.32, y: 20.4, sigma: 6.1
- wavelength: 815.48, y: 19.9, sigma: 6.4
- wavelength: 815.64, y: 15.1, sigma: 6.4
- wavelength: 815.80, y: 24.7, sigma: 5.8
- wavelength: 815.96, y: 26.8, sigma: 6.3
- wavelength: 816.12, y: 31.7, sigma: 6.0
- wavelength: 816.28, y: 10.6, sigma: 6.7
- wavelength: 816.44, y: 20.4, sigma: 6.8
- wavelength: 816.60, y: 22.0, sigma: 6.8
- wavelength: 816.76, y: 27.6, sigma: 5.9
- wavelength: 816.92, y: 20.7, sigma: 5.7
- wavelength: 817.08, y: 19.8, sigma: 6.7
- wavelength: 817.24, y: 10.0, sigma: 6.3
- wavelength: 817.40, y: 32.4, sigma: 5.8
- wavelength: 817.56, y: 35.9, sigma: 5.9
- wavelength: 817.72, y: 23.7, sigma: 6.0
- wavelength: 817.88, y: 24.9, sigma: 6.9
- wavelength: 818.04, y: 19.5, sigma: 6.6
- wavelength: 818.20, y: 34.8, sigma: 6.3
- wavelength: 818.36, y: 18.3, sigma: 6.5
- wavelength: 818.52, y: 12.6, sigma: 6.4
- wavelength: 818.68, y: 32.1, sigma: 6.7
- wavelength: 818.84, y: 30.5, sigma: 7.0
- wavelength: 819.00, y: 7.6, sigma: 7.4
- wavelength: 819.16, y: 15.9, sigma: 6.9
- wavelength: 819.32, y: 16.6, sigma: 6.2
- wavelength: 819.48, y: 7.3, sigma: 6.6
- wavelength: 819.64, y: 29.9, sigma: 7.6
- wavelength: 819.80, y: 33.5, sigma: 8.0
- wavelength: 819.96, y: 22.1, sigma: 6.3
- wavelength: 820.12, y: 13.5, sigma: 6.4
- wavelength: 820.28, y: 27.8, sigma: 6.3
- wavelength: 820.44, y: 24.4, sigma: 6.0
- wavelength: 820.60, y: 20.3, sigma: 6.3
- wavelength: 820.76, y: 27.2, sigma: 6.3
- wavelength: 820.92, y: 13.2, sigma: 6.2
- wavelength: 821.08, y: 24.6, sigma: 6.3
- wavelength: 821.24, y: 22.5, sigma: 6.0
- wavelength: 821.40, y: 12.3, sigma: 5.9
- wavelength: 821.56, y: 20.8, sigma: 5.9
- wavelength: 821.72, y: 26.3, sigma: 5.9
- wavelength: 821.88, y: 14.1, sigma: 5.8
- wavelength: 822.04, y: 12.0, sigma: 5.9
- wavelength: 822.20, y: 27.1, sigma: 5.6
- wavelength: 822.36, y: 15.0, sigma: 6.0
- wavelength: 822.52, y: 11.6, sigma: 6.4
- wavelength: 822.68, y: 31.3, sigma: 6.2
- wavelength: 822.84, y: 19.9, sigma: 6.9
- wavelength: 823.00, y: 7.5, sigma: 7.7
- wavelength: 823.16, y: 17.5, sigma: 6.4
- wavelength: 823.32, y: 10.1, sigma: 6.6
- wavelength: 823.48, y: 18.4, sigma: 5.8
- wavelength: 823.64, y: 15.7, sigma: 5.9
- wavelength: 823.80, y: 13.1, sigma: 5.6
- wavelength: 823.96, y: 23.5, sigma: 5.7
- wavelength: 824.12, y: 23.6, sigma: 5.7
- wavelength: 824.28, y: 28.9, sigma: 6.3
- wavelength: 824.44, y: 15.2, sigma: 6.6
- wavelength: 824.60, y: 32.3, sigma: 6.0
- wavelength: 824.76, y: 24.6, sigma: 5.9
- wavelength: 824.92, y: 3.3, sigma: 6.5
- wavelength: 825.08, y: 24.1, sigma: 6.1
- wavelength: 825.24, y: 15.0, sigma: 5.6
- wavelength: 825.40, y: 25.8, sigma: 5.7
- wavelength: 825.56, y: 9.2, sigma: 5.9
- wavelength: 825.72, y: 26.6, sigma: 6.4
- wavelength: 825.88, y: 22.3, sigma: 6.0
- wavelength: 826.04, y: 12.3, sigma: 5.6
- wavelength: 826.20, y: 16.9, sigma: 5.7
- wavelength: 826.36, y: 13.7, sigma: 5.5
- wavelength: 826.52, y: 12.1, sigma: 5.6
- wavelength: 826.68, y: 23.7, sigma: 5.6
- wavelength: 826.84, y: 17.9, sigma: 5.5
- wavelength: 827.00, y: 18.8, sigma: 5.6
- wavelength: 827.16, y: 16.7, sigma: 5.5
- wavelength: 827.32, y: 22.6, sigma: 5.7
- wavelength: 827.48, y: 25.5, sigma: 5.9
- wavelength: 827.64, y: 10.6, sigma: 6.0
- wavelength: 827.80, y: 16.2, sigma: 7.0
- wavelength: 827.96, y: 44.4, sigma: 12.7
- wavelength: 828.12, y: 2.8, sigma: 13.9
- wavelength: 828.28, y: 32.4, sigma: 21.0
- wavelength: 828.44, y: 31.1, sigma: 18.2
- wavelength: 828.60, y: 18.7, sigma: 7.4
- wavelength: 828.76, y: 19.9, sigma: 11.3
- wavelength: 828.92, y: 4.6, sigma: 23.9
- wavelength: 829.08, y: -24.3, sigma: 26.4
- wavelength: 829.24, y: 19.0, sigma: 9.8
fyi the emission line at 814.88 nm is [N II] 6583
